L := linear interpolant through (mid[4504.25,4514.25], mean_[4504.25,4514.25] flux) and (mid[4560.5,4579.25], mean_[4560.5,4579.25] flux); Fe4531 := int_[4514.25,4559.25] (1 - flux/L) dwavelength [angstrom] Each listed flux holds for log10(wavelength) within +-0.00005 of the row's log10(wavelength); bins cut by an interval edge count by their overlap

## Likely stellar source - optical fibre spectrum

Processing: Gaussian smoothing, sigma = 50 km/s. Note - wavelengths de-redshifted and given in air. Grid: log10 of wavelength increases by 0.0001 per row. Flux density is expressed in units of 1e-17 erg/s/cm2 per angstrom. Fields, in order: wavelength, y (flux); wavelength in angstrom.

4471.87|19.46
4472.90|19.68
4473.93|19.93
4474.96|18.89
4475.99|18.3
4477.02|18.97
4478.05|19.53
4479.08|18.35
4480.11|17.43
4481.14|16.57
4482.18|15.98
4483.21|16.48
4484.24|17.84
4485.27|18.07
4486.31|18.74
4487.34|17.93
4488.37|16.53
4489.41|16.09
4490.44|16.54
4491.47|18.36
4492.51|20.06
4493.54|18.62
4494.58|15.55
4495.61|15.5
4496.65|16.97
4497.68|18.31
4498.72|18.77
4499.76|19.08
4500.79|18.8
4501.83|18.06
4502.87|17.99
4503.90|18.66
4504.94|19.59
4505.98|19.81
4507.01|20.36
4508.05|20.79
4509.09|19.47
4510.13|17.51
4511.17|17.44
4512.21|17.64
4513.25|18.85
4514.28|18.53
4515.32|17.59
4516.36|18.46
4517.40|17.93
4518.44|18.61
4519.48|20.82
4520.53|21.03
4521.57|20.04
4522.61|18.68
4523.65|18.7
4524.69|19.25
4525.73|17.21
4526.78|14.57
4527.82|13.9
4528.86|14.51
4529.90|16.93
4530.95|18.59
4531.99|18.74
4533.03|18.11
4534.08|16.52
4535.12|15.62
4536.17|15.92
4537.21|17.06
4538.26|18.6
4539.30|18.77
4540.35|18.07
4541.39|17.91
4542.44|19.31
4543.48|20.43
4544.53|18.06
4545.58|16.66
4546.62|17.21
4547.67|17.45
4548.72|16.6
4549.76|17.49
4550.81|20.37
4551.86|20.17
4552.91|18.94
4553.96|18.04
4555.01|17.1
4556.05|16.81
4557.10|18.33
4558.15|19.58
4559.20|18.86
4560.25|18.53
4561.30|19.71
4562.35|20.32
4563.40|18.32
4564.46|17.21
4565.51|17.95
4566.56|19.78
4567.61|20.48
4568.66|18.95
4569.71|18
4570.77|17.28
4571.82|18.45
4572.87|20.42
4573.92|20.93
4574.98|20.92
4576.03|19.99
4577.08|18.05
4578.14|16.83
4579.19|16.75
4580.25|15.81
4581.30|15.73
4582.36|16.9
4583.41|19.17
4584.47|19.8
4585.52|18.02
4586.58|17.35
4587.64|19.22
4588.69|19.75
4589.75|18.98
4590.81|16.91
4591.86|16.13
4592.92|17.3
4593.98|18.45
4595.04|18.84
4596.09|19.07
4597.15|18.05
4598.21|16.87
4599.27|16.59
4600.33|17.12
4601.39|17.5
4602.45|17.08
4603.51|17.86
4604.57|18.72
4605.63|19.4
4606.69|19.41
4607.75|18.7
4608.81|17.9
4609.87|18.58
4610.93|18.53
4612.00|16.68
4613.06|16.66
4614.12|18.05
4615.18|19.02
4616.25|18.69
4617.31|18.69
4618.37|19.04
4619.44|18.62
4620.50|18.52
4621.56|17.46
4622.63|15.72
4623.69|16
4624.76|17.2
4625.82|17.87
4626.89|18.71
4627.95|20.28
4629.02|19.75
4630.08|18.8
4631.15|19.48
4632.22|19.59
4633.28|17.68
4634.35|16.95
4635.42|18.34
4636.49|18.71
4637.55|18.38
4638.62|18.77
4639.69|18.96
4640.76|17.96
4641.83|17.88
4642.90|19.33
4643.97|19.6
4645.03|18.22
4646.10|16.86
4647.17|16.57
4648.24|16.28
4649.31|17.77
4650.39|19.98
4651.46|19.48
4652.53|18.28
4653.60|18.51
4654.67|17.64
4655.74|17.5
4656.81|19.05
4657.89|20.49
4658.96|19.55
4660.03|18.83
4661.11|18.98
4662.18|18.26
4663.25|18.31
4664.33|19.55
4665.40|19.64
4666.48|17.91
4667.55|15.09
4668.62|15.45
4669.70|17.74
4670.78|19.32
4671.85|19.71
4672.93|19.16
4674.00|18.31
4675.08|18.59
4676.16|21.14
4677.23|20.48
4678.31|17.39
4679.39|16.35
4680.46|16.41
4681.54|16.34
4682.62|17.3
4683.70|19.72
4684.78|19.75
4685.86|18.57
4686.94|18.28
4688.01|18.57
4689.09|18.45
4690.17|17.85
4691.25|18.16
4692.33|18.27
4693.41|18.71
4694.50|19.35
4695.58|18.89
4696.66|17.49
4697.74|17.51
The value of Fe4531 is 2.4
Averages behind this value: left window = 19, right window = 19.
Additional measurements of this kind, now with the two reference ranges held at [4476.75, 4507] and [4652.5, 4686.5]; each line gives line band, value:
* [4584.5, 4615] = 0.33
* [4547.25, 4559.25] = -0.13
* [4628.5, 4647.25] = -0.15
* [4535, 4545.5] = 0.03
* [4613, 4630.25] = 0.07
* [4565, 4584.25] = -0.35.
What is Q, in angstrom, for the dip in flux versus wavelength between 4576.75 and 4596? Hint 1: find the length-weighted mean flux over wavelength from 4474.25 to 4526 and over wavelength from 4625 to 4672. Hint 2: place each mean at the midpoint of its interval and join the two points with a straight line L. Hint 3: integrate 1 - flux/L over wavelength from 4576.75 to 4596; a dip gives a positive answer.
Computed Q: 0.6 angstrom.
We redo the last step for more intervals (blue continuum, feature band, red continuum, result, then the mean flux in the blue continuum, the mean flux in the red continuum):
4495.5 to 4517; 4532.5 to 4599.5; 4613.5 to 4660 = 0.9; 18.5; 18.4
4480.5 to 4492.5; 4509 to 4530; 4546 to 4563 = -0.1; 17.3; 18.5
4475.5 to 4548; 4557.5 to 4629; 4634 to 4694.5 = -0.4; 18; 18.4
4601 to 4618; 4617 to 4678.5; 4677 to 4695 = -0.7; 18.2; 18.2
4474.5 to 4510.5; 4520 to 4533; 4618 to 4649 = 0.3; 18.1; 18.2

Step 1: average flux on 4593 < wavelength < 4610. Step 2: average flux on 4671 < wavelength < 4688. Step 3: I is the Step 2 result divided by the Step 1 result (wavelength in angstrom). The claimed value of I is 1.02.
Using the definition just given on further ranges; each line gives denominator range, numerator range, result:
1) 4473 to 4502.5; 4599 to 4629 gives 1.01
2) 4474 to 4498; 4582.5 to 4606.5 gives 1.02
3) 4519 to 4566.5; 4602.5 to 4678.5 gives 1.02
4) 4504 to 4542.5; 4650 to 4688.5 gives 1.02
